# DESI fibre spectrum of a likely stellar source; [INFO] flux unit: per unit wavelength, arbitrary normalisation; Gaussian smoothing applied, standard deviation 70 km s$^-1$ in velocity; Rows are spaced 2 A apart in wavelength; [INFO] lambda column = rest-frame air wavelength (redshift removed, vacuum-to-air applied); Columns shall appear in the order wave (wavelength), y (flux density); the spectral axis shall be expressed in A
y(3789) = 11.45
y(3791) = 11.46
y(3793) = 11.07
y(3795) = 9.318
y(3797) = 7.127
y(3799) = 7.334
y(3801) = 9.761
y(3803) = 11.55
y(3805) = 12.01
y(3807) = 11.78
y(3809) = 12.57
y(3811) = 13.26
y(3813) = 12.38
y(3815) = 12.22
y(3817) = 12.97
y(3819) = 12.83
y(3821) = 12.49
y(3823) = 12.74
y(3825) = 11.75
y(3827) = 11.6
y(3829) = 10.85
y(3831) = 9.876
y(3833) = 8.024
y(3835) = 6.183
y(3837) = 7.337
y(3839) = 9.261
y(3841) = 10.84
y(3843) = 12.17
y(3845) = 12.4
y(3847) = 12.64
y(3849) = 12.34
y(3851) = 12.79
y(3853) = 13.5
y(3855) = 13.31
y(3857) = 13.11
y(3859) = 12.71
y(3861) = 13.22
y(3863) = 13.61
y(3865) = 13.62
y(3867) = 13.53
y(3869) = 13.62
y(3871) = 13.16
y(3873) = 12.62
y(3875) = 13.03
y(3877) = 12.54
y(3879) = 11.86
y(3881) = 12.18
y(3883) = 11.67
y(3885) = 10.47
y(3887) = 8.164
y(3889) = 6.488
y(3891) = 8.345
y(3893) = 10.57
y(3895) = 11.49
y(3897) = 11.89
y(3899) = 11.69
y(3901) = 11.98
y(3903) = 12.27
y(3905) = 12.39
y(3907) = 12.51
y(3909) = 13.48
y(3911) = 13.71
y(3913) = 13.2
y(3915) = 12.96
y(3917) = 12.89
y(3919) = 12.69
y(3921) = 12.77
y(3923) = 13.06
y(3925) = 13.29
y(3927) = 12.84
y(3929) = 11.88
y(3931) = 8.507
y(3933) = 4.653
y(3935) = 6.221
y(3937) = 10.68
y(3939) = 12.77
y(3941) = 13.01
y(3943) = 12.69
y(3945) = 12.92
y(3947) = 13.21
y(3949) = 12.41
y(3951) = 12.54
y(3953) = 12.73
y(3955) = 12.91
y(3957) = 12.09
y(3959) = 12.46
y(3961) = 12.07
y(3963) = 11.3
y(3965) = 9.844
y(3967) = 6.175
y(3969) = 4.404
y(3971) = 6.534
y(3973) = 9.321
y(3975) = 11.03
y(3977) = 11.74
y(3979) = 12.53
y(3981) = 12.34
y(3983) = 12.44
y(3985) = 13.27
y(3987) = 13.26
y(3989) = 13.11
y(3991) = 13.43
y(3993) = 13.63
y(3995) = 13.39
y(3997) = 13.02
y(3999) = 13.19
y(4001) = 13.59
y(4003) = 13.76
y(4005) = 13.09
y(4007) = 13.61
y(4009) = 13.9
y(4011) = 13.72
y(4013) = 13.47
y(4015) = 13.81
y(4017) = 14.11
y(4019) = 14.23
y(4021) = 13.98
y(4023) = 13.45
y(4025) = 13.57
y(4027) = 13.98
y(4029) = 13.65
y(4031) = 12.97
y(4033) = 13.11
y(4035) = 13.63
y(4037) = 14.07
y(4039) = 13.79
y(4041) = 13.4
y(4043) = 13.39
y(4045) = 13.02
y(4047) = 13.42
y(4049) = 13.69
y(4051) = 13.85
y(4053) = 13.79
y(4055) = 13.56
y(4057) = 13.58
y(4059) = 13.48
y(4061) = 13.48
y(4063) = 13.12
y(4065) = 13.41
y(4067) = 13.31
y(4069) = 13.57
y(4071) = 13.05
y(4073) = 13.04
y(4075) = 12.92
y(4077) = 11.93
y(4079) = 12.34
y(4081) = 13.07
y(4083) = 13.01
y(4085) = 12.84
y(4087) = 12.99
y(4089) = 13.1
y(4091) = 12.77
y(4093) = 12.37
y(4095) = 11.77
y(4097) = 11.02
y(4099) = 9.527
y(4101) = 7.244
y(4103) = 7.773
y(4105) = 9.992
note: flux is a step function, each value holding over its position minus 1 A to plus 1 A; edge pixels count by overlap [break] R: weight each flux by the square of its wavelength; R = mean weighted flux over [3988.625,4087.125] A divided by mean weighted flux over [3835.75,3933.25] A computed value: 1.2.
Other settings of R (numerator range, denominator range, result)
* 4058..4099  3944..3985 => 1.22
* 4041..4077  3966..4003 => 1.20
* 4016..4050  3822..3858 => 1.35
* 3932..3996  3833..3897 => 1.03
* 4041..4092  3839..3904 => 1.22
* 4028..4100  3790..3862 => 1.30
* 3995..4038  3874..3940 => 1.27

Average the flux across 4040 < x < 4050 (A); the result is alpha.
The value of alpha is 13.4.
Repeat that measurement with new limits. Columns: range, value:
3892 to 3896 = 11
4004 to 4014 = 13.6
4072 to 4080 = 12.6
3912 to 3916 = 13.1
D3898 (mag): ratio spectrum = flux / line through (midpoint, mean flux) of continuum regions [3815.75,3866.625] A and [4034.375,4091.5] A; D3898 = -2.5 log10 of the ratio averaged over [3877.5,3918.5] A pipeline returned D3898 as 0.05 mag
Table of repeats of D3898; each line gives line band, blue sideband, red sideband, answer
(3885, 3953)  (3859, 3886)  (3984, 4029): 0.132 mag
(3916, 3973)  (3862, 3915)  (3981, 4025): 0.151 mag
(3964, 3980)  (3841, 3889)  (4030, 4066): 0.408 mag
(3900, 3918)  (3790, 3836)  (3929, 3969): -0.178 mag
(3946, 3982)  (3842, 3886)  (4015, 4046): 0.216 mag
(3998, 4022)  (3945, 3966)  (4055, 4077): -0.082 mag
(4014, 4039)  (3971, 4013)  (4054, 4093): -0.069 mag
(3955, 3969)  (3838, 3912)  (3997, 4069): 0.234 mag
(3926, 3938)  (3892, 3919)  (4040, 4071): 0.348 mag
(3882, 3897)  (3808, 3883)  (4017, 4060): 0.260 mag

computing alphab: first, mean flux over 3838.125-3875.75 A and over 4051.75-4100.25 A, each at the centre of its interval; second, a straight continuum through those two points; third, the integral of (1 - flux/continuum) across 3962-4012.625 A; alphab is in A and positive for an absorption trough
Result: 3.6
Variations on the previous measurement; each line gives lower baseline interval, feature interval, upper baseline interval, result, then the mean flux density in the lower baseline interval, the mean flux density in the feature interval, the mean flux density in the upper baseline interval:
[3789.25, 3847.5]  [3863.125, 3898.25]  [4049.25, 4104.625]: -0.9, 10.9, 11.5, 12.4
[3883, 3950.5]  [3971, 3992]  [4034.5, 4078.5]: 0.7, 11.5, 12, 13.4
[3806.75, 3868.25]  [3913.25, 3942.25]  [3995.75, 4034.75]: 3.1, 11.9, 11.4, 13.6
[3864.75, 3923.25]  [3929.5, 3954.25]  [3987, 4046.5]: 3.0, 12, 11.1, 13.5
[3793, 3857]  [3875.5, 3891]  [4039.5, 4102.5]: 1.5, 11.2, 10.4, 12.7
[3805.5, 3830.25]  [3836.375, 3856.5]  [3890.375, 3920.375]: 0.8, 12.3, 11.8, 12.2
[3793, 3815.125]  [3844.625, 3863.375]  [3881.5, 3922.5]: -2.9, 10.8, 13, 11.6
